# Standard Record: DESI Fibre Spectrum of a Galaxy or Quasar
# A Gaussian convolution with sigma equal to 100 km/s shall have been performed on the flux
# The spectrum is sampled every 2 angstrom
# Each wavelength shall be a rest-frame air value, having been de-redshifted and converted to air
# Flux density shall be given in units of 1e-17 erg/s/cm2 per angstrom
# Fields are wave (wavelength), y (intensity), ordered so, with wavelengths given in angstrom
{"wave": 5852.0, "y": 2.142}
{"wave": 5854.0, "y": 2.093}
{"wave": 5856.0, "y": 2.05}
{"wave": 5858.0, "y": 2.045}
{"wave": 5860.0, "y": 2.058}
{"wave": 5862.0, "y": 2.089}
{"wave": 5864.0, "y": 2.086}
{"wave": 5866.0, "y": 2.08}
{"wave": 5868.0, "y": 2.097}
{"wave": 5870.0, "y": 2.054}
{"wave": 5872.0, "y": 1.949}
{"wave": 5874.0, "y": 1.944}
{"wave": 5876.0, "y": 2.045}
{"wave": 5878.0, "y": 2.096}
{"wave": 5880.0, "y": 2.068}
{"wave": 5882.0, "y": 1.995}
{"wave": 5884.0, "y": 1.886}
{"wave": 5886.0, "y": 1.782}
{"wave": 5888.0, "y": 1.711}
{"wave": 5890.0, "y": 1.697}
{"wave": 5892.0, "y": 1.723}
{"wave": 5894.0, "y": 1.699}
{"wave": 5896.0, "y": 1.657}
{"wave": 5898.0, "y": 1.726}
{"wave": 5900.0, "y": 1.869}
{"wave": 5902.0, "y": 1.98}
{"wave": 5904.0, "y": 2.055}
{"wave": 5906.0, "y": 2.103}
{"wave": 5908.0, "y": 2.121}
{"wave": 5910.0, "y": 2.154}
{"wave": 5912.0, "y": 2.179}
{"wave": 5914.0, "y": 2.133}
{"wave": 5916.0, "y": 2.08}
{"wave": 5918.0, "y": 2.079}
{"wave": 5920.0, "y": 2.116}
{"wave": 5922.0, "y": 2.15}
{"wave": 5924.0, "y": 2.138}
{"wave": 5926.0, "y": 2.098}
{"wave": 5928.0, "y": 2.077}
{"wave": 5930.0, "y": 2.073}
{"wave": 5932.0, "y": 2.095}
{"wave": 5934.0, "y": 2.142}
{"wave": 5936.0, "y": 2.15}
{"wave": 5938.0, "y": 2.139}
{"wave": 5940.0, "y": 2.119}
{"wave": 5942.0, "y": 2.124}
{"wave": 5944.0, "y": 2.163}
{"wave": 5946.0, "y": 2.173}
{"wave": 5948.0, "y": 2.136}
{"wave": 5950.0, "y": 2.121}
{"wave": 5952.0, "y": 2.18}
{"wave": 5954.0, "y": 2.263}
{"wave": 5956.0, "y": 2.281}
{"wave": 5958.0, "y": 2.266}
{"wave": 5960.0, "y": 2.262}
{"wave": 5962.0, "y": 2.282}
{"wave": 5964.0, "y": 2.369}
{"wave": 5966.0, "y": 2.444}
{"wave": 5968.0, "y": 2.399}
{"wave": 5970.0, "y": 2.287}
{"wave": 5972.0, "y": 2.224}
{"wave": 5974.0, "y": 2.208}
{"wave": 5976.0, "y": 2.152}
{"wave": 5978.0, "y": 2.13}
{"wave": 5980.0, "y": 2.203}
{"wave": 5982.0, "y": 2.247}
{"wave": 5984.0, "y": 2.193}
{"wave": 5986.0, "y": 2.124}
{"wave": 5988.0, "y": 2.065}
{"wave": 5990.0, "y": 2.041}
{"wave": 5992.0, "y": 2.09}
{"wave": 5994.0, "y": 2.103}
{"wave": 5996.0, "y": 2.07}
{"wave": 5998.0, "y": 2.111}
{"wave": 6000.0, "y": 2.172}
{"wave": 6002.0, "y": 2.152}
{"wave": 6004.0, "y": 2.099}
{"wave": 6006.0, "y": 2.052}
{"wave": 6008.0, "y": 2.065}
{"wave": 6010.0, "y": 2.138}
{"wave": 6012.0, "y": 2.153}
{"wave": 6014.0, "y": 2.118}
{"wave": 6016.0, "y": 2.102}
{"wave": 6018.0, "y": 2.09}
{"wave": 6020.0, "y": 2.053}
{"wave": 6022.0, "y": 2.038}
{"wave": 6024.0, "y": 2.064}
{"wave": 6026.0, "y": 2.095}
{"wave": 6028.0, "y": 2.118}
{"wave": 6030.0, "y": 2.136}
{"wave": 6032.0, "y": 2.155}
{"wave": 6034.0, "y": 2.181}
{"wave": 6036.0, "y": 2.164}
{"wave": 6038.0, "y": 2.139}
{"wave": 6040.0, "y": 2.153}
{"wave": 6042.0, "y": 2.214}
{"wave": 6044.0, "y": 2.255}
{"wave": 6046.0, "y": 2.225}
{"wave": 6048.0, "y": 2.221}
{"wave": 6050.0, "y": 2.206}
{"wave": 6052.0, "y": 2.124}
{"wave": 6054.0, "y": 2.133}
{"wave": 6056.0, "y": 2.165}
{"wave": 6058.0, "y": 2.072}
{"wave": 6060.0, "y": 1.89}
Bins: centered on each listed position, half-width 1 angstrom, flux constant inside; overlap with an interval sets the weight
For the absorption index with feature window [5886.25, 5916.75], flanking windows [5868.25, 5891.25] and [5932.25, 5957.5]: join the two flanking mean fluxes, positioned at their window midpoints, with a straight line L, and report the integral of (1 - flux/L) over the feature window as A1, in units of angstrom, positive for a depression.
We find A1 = 1.4 angstrom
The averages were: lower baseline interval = 1.93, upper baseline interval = 2.17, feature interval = 1.92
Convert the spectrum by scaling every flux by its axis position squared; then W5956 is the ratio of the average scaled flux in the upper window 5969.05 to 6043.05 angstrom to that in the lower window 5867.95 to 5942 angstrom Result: 1.10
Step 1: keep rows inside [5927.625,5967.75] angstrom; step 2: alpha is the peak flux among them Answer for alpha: 2.444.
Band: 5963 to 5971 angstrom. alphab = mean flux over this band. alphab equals 2.37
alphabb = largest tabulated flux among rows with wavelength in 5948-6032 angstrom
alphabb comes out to 2.444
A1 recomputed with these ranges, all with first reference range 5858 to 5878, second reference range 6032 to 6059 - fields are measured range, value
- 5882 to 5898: 2.4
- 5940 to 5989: -2.4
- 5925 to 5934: 0.0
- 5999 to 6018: 0.3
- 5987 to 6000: 0.3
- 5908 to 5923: -0.3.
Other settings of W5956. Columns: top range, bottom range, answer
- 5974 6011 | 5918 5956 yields 1.01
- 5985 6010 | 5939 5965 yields 0.96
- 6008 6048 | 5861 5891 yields 1.14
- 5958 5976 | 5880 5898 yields 1.32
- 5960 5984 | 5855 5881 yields 1.14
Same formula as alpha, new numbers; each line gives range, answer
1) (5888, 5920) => 2.179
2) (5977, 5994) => 2.247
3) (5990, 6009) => 2.172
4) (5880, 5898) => 2.068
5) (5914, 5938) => 2.15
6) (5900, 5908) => 2.121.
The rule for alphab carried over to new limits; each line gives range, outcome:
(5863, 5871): 2.08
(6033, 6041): 2.16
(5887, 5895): 1.71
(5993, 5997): 2.09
